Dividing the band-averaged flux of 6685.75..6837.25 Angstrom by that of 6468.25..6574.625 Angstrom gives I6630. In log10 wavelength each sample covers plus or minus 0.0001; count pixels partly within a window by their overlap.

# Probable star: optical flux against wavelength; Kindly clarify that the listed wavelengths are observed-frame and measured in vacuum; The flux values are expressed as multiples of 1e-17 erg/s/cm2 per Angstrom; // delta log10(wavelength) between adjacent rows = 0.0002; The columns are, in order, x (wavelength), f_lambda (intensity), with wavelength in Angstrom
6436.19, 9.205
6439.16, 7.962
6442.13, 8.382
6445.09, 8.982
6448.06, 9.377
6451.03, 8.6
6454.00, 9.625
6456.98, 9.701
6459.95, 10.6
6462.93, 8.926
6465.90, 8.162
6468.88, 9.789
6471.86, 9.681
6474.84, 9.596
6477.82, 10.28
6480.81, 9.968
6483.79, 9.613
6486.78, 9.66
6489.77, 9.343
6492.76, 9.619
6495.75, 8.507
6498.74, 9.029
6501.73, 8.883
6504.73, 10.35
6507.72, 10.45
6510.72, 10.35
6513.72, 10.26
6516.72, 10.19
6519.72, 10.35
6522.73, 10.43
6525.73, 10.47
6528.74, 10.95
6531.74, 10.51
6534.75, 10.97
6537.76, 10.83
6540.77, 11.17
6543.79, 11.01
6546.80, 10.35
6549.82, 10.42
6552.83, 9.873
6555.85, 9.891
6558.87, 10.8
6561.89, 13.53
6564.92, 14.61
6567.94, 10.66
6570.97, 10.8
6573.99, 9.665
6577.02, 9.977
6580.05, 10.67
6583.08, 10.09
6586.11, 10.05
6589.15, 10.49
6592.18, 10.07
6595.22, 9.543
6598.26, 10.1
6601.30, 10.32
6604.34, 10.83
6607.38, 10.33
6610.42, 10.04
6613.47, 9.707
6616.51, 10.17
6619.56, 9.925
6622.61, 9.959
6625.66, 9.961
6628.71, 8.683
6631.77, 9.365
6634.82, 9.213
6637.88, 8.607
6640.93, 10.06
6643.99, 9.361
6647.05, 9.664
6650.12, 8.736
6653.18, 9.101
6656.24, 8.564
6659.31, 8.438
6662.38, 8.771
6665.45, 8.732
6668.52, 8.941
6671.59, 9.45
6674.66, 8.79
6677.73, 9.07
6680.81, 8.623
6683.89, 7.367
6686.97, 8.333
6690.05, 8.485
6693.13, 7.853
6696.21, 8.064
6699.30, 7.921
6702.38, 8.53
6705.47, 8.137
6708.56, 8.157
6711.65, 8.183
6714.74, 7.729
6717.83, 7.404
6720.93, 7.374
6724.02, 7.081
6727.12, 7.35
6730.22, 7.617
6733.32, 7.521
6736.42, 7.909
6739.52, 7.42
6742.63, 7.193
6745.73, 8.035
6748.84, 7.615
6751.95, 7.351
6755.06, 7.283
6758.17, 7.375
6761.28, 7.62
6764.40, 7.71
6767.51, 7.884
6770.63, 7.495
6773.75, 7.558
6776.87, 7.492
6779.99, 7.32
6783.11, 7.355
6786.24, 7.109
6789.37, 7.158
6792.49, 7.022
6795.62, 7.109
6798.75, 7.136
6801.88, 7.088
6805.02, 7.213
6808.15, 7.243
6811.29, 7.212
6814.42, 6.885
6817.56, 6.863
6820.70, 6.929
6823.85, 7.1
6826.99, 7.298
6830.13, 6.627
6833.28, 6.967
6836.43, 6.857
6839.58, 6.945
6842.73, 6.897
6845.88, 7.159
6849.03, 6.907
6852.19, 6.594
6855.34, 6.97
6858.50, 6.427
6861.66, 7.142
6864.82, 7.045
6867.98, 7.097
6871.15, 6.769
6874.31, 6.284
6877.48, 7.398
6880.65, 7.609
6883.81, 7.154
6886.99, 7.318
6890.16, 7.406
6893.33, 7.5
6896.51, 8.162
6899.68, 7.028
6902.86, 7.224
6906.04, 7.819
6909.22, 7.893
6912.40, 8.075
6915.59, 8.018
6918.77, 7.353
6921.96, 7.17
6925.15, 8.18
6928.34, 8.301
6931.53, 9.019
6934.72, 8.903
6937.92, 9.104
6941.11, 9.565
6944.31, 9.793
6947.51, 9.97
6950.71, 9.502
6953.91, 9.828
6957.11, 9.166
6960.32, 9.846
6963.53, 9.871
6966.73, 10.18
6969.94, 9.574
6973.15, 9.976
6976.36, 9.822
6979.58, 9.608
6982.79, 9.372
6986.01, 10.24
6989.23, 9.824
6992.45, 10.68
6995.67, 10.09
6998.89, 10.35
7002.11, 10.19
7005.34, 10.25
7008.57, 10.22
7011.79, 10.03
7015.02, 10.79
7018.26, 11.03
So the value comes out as 0.72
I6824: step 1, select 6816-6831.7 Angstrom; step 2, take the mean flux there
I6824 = 6.96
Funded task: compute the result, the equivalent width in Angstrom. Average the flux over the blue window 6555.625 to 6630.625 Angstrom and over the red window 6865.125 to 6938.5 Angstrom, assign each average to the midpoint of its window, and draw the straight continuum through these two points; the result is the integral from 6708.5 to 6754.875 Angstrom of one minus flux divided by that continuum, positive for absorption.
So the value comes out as 8.2 Angstrom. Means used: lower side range 10.4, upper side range 7.66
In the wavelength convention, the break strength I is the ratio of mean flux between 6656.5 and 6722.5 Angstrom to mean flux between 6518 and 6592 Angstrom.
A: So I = 0.77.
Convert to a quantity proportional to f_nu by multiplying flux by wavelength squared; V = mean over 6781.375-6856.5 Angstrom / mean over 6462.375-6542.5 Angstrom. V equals 0.78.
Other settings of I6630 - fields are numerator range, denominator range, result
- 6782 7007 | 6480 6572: 0.77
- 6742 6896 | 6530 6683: 0.72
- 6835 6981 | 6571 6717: 0.88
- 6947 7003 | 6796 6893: 1.41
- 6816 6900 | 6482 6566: 0.68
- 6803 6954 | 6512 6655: 0.74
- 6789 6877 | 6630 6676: 0.77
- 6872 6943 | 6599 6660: 0.82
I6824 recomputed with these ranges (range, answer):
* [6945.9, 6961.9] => 9.66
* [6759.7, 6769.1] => 7.74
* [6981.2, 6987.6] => 9.8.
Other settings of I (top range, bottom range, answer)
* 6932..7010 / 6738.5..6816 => 1.34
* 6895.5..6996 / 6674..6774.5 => 1.16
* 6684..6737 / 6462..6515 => 0.82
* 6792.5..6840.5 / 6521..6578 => 0.65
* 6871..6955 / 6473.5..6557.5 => 0.80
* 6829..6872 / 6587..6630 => 0.69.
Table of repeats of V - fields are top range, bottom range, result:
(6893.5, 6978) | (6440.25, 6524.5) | 1.05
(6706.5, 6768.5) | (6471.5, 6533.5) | 0.82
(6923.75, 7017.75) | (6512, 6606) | 1.04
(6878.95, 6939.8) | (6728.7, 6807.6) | 1.10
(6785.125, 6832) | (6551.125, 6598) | 0.71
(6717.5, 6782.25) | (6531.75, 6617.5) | 0.75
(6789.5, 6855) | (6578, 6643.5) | 0.75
